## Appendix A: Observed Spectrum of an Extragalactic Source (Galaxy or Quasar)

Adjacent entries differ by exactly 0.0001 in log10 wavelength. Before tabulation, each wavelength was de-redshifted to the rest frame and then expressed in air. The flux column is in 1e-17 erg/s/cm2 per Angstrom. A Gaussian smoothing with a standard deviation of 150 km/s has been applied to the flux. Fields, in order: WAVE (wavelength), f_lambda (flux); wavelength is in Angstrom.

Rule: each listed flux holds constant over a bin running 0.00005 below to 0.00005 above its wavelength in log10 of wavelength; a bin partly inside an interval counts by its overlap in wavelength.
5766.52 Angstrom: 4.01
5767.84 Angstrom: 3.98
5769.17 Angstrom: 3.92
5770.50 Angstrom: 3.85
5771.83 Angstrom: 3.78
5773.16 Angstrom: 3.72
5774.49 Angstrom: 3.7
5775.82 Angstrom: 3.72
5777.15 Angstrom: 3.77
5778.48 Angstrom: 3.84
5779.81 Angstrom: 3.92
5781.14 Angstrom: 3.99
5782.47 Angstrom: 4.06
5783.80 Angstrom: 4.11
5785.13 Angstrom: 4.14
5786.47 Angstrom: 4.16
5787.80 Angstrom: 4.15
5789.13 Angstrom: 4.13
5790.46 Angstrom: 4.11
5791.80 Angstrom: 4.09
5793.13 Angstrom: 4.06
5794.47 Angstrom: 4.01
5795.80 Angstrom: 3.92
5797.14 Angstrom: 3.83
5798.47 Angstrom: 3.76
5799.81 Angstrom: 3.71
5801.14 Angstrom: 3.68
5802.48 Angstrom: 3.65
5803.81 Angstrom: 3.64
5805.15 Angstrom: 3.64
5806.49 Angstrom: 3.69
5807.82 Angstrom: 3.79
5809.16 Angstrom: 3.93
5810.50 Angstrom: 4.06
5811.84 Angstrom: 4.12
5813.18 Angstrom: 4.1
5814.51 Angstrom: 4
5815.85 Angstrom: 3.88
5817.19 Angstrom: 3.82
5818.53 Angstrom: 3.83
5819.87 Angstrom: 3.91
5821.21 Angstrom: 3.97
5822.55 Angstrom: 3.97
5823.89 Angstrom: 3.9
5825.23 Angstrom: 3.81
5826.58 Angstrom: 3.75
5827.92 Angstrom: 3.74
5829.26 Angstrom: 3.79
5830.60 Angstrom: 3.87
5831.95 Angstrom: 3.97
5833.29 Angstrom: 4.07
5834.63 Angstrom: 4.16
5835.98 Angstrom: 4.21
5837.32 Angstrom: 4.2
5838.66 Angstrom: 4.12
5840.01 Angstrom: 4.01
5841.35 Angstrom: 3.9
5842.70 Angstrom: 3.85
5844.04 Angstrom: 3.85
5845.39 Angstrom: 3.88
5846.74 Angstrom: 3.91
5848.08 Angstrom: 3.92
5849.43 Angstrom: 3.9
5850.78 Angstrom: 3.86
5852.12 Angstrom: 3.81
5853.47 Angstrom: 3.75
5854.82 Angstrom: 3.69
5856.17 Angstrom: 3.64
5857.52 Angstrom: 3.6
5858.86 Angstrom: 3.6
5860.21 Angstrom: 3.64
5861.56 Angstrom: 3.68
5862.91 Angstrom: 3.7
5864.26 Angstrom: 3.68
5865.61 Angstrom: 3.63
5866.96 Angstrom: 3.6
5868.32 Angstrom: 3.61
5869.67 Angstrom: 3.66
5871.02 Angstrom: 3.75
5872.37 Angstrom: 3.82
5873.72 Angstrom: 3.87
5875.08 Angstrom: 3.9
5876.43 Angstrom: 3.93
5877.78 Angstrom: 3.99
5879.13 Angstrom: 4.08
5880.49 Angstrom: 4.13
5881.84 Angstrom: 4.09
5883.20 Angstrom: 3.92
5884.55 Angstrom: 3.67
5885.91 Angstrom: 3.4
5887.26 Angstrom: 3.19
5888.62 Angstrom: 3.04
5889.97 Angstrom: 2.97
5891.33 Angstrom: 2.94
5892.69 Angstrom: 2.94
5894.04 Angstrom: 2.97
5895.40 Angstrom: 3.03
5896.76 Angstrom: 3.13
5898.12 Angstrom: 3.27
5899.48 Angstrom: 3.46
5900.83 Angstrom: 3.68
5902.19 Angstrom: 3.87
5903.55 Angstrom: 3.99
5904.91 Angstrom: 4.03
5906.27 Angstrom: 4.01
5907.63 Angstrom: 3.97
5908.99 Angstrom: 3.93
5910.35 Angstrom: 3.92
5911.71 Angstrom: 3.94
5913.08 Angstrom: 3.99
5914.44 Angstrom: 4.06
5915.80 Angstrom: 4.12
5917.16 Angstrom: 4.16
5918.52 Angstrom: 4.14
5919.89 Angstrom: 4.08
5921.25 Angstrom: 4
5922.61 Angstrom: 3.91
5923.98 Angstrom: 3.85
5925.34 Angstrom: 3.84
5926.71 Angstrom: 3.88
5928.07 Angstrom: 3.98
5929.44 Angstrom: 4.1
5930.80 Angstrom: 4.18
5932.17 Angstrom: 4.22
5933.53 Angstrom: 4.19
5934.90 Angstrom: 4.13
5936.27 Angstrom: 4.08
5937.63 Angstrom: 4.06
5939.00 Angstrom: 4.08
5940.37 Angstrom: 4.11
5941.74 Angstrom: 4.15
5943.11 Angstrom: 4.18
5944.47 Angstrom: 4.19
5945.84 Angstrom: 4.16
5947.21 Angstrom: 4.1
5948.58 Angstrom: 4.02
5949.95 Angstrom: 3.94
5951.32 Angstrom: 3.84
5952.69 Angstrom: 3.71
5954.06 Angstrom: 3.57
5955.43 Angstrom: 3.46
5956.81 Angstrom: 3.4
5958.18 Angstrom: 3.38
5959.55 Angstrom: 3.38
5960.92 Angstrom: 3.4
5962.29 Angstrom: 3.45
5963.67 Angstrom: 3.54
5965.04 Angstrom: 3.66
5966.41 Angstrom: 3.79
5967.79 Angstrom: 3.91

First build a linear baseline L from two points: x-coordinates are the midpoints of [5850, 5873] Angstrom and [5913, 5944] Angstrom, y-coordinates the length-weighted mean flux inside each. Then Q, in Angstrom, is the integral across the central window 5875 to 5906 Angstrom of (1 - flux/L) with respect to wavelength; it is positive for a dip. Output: 2.45 Angstrom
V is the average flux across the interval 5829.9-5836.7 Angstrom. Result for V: 4.06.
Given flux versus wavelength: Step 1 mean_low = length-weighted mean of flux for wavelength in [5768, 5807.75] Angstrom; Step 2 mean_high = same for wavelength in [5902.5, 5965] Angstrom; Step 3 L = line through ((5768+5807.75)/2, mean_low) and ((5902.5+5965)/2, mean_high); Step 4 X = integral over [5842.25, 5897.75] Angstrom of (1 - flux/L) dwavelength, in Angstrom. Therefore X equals 3.9 Angstrom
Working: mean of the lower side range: 3.89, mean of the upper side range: 3.93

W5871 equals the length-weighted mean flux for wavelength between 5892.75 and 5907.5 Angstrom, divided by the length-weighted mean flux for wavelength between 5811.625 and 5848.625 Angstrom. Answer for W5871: 0.90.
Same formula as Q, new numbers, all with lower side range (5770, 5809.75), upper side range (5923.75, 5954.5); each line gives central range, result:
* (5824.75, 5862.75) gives 0.7 Angstrom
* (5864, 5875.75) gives 0.7 Angstrom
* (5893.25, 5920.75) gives 1.5 Angstrom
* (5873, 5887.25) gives 0.4 Angstrom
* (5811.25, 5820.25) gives -0.1 Angstrom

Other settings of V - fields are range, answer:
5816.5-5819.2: 3.82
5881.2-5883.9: 4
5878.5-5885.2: 3.98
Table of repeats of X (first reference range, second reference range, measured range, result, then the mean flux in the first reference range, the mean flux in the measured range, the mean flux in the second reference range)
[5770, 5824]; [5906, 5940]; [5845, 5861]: 0.8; 3.91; 3.76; 4.03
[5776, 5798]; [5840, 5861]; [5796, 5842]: 0.0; 4.01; 3.9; 3.79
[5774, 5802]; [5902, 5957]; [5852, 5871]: 1.5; 3.95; 3.66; 3.99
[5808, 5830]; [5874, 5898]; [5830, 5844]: -0.9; 3.91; 4.03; 3.49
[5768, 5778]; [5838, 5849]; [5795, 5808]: 0.4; 3.79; 3.73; 3.93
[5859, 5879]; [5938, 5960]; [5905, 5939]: -1.8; 3.75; 4.03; 3.86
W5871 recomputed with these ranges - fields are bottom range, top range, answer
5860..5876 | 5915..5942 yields 1.09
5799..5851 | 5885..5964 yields 0.97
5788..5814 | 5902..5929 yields 1.02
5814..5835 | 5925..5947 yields 1.05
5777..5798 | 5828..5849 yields 0.99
